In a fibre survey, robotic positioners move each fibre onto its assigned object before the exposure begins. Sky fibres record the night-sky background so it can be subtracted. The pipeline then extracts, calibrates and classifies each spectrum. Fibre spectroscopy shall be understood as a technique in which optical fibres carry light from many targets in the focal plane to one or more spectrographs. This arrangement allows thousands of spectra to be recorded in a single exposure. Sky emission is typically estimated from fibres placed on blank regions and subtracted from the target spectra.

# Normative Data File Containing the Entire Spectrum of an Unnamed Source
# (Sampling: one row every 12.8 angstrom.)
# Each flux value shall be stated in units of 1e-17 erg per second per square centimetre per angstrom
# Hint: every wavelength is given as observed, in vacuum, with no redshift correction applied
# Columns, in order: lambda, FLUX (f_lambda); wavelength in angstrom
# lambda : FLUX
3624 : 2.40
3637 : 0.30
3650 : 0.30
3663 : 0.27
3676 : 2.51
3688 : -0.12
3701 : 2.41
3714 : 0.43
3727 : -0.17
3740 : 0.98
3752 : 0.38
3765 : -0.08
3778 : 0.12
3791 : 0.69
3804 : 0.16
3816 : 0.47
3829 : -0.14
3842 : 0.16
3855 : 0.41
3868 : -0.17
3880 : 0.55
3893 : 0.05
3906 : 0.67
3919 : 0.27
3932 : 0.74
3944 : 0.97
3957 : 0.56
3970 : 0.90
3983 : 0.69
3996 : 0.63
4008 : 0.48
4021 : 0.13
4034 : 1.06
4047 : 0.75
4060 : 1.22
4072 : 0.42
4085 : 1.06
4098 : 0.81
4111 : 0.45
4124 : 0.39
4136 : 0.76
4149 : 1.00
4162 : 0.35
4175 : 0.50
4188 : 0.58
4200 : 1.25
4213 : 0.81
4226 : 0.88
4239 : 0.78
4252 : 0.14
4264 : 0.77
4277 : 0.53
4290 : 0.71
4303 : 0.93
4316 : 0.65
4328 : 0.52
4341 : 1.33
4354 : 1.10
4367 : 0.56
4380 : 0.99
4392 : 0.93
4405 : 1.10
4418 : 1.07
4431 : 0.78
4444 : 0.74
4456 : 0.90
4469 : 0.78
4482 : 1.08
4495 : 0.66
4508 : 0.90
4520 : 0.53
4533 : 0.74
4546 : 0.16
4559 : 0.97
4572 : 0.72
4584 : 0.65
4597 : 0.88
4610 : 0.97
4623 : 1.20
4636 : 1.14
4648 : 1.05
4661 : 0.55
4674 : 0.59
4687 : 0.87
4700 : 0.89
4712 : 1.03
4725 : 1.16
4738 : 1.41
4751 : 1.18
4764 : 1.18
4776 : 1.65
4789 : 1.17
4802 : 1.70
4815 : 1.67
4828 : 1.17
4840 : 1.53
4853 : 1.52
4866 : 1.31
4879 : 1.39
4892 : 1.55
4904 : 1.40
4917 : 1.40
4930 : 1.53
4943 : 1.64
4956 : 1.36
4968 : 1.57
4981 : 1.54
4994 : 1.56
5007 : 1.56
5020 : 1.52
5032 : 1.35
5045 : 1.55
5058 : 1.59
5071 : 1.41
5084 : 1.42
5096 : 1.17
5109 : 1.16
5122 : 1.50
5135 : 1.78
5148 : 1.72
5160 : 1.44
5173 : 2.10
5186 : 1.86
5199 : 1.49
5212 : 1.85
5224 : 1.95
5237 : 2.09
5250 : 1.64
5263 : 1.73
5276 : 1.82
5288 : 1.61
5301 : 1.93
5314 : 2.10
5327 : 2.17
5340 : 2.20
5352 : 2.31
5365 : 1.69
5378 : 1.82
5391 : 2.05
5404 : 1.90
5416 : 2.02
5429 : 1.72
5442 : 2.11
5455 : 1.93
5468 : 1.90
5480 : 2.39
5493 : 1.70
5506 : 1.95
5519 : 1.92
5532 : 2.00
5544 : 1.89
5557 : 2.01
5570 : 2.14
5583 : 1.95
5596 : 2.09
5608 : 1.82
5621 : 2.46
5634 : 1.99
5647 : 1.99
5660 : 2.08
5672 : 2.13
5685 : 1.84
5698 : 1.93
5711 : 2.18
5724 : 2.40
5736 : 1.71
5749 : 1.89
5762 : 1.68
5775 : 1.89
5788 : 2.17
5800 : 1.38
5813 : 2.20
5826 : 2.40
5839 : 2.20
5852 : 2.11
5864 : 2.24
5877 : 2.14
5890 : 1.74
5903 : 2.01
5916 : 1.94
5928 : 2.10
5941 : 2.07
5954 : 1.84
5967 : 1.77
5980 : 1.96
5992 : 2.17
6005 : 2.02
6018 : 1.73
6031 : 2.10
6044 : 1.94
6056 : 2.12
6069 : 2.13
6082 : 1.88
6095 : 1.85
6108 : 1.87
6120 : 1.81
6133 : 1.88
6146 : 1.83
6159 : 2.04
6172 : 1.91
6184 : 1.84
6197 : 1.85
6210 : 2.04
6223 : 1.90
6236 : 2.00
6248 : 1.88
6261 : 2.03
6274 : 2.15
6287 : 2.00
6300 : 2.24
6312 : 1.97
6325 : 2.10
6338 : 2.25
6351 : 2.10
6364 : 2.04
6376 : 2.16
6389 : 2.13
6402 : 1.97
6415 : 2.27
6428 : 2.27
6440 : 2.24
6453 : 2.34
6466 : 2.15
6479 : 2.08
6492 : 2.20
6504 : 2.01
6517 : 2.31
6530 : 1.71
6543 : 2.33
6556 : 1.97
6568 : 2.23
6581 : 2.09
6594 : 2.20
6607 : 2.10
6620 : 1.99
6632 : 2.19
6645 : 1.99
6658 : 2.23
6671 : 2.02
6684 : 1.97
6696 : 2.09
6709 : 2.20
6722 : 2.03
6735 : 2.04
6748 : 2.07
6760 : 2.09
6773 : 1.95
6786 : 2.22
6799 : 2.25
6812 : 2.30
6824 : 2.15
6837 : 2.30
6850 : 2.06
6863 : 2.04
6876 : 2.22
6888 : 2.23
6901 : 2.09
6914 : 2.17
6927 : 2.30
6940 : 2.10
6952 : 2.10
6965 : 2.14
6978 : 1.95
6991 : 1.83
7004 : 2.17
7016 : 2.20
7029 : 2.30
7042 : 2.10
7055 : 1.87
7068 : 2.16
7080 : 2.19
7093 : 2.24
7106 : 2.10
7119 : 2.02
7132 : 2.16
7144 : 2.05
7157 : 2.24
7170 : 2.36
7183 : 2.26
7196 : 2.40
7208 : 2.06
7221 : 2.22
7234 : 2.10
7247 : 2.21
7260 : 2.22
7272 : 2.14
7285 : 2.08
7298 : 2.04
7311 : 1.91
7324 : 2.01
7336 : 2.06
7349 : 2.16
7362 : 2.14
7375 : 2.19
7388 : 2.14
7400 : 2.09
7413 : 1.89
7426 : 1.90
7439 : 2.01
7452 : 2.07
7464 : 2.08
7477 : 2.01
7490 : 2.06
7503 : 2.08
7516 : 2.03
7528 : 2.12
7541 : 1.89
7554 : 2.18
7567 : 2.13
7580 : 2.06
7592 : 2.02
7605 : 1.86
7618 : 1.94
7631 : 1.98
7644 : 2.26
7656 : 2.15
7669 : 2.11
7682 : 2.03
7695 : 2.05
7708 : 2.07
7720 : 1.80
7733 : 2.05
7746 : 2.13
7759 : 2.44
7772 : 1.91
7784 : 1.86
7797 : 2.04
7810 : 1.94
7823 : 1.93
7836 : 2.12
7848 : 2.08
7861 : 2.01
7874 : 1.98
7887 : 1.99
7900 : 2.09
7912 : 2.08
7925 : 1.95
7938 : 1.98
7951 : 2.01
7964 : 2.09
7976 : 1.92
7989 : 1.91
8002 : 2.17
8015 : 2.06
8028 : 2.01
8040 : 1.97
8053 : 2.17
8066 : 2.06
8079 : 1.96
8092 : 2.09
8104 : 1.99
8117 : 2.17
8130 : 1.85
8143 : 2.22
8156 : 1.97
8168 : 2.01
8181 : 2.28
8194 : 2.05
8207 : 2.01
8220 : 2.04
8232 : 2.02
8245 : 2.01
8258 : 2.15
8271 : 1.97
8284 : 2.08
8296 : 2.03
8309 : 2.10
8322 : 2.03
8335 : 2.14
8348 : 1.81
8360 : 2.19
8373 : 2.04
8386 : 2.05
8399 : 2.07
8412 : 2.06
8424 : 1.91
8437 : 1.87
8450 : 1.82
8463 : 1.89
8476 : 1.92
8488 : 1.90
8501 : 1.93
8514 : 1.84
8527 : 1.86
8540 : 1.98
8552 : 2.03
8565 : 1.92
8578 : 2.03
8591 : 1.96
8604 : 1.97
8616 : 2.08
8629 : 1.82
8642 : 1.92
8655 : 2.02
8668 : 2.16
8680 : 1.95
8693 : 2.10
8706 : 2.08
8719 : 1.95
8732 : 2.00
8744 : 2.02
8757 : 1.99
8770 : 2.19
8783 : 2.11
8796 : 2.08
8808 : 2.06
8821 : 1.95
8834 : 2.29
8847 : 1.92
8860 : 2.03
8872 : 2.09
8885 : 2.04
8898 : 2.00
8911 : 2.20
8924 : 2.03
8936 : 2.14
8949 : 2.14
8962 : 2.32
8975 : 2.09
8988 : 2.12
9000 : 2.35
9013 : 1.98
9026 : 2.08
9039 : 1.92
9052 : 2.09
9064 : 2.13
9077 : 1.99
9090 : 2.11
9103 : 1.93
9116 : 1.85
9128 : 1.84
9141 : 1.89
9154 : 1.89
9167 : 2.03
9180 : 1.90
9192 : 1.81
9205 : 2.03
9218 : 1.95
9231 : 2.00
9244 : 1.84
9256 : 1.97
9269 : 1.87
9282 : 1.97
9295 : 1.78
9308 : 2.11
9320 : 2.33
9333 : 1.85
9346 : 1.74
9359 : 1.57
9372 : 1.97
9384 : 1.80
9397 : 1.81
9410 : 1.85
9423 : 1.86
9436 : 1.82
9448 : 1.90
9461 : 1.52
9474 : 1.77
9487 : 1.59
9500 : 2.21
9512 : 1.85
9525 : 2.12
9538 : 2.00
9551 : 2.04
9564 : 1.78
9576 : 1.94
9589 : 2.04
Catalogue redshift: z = 0.19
